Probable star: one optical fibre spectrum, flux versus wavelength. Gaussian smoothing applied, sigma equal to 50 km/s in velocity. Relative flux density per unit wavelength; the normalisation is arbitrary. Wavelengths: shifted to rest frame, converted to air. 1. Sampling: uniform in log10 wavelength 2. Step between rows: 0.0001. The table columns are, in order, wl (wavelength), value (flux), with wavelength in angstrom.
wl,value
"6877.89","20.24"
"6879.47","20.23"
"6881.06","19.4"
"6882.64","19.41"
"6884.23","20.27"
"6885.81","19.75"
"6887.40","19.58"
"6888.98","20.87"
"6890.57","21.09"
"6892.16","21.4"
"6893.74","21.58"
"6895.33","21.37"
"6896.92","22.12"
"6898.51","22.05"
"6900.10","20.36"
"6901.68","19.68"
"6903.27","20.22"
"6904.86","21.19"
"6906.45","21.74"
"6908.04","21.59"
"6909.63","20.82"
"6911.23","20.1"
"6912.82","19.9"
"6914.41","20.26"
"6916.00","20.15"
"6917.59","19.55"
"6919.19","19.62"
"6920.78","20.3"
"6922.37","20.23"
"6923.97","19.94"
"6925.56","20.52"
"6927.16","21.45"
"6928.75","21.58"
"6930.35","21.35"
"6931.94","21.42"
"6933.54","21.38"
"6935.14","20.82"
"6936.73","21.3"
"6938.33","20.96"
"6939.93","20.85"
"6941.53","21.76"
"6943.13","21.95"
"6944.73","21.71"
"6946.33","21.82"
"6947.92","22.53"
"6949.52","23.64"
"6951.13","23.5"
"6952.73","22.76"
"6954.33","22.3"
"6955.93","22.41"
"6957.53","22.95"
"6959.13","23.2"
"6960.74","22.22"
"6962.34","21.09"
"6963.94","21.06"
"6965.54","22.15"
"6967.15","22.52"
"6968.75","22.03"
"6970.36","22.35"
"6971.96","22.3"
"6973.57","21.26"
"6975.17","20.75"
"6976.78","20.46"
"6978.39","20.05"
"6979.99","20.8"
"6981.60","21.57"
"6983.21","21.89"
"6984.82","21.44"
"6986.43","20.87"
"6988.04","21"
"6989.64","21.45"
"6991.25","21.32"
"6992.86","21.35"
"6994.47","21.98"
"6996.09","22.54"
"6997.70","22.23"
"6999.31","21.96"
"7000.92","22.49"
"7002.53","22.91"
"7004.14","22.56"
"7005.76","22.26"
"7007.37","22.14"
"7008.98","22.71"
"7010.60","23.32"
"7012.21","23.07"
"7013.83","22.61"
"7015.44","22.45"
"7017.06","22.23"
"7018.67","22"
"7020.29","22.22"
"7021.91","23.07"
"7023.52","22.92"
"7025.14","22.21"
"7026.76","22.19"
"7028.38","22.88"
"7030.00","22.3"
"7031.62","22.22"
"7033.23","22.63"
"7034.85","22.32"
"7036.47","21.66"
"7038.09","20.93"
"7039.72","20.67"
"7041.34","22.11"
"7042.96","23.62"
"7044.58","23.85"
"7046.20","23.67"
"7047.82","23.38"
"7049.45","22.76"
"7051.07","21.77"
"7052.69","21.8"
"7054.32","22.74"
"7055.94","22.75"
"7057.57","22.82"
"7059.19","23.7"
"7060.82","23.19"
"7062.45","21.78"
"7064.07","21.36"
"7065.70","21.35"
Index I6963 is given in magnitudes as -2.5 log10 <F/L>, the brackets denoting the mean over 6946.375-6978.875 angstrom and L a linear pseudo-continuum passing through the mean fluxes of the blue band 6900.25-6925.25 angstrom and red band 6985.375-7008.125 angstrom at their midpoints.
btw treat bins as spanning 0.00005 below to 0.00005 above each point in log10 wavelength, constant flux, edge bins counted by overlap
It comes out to -0.04 mag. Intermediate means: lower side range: 20.4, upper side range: 21.9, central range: 22.1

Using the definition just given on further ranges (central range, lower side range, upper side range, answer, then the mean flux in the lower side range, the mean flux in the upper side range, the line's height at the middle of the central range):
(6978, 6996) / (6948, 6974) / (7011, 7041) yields 0.05 mag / 22.4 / 22.3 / 22.3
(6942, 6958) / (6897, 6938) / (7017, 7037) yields -0.07 mag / 20.7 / 22.4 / 21.2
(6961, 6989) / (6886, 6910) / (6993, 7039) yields 0.02 mag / 21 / 22.4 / 21.9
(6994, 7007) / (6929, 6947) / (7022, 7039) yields -0.02 mag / 21.4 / 22.3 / 22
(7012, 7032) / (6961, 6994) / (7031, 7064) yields -0.02 mag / 21.4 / 22.5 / 22.1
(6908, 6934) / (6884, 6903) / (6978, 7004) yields 0.03 mag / 20.9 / 21.7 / 21.1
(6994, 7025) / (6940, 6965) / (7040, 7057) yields 0.00 mag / 22.3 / 22.8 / 22.6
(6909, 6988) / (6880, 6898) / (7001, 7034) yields 0.01 mag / 20.6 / 22.5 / 21.5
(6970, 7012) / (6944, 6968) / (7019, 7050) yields 0.03 mag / 22.4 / 22.5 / 22.4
